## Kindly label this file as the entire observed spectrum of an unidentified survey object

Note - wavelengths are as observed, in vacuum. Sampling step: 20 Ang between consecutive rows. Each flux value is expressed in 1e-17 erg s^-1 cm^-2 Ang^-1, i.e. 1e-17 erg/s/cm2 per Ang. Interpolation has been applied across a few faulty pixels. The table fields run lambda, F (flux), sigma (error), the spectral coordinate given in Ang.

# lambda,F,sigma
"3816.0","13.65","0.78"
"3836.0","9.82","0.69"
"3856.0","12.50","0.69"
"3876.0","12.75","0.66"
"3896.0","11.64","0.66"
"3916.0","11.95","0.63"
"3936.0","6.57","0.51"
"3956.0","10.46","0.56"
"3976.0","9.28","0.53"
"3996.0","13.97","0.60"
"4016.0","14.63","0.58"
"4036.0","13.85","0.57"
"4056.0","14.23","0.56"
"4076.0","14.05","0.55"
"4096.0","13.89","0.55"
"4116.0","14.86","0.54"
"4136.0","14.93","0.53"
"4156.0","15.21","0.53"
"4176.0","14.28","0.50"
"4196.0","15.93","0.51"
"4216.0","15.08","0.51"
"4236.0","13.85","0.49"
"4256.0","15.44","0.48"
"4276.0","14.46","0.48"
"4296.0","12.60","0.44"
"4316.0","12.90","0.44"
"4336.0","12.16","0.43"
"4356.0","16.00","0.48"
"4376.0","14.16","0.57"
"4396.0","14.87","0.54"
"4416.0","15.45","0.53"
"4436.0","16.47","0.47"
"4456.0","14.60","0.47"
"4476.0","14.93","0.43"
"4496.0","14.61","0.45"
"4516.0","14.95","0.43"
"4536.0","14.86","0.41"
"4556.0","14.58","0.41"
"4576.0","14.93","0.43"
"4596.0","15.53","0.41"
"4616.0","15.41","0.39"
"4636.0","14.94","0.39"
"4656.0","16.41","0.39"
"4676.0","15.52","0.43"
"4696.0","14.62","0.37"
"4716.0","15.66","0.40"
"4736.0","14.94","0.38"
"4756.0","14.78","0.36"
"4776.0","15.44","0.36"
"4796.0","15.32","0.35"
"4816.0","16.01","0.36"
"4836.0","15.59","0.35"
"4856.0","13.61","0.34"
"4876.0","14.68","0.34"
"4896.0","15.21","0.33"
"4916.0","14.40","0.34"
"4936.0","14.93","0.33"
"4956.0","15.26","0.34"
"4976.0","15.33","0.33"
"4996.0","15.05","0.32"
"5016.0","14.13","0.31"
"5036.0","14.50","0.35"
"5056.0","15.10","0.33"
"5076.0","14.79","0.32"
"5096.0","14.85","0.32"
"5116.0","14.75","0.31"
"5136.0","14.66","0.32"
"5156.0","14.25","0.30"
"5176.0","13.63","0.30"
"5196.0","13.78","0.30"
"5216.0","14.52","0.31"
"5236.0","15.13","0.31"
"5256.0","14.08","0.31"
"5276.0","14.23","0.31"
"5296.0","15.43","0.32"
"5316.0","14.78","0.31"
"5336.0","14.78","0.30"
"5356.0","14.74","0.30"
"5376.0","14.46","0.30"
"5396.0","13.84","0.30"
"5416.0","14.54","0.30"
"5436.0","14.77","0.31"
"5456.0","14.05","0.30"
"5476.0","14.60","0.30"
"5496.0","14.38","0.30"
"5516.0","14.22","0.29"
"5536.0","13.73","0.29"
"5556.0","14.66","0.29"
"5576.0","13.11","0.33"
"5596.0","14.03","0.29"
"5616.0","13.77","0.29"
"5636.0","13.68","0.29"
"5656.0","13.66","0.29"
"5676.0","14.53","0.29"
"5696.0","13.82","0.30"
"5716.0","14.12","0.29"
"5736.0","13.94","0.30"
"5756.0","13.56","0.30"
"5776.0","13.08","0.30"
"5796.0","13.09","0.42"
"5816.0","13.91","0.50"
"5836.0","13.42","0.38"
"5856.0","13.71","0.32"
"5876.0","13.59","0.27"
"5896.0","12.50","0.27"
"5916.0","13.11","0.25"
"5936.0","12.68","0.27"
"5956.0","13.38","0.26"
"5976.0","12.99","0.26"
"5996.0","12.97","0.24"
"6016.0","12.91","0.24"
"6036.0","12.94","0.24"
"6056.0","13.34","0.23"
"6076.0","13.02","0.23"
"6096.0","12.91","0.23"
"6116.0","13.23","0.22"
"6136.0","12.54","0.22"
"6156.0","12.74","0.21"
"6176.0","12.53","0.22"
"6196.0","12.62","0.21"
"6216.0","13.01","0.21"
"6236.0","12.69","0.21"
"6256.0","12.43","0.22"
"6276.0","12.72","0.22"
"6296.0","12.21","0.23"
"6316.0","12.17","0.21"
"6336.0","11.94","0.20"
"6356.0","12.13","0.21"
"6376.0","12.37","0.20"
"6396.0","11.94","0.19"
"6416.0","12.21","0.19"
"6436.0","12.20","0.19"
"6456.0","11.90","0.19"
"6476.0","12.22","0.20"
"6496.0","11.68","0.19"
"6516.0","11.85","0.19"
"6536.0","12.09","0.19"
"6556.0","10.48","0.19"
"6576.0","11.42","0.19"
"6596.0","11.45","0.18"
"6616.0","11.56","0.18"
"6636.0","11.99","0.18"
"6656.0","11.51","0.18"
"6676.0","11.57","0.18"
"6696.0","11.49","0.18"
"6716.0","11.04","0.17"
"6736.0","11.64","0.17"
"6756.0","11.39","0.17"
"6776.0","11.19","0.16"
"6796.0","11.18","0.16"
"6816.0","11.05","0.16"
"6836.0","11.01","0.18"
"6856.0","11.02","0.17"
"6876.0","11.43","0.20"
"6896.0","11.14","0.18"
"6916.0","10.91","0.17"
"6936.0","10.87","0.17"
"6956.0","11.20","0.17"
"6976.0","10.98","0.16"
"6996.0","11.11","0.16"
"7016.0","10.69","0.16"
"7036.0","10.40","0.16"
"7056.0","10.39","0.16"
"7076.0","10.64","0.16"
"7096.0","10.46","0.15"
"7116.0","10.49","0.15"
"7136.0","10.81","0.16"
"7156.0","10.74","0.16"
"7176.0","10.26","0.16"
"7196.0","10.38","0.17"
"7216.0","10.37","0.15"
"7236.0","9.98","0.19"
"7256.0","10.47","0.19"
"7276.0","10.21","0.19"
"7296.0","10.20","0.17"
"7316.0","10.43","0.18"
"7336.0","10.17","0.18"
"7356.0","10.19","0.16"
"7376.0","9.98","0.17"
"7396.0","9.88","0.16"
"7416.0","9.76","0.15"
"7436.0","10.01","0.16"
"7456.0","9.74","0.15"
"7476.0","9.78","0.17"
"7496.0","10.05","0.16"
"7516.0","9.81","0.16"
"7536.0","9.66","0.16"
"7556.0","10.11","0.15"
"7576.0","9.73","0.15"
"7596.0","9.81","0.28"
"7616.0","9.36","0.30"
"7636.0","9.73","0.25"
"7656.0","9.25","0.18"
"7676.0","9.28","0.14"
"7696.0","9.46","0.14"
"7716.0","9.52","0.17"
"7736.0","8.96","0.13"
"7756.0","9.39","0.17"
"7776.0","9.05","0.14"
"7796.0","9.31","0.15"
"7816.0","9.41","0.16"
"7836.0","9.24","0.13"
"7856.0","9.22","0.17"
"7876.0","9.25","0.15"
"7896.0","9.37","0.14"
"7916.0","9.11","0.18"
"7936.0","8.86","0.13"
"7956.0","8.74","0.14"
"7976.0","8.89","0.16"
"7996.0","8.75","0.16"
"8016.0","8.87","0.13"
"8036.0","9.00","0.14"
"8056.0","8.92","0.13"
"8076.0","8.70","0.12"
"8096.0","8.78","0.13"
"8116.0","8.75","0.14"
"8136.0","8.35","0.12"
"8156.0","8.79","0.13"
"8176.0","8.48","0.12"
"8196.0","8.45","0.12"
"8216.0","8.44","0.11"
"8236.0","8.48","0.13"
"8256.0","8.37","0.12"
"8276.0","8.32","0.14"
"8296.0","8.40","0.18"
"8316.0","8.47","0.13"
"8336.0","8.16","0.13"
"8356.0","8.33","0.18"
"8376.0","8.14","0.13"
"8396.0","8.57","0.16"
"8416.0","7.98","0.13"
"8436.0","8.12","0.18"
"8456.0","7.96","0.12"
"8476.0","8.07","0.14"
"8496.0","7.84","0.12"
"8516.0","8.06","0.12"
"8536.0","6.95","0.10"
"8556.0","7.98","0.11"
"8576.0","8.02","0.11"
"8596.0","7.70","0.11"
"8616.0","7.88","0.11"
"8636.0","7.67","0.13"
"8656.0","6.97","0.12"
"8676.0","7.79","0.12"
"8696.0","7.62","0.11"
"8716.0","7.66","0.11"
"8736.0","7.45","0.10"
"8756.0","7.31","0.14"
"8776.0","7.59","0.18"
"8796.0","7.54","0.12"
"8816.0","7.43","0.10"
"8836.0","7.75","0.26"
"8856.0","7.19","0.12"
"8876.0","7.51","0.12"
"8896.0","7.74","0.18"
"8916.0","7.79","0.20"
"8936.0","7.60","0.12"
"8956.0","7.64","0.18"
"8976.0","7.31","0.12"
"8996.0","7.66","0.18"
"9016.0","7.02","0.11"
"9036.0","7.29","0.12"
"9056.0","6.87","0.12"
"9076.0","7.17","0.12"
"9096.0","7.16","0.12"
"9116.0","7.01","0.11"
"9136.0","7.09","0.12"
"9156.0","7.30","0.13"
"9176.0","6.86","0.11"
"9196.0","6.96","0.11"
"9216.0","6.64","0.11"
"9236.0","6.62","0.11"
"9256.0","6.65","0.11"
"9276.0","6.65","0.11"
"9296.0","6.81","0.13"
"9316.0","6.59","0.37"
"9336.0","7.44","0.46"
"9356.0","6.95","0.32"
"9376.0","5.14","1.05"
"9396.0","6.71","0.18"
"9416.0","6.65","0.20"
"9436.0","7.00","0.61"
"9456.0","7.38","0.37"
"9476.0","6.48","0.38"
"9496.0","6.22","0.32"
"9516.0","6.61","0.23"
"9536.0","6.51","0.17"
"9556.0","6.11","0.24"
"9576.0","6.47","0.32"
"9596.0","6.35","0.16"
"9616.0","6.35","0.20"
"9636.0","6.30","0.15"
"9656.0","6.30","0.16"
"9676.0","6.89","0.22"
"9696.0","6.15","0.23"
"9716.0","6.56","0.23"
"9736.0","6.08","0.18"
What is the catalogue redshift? 0.00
